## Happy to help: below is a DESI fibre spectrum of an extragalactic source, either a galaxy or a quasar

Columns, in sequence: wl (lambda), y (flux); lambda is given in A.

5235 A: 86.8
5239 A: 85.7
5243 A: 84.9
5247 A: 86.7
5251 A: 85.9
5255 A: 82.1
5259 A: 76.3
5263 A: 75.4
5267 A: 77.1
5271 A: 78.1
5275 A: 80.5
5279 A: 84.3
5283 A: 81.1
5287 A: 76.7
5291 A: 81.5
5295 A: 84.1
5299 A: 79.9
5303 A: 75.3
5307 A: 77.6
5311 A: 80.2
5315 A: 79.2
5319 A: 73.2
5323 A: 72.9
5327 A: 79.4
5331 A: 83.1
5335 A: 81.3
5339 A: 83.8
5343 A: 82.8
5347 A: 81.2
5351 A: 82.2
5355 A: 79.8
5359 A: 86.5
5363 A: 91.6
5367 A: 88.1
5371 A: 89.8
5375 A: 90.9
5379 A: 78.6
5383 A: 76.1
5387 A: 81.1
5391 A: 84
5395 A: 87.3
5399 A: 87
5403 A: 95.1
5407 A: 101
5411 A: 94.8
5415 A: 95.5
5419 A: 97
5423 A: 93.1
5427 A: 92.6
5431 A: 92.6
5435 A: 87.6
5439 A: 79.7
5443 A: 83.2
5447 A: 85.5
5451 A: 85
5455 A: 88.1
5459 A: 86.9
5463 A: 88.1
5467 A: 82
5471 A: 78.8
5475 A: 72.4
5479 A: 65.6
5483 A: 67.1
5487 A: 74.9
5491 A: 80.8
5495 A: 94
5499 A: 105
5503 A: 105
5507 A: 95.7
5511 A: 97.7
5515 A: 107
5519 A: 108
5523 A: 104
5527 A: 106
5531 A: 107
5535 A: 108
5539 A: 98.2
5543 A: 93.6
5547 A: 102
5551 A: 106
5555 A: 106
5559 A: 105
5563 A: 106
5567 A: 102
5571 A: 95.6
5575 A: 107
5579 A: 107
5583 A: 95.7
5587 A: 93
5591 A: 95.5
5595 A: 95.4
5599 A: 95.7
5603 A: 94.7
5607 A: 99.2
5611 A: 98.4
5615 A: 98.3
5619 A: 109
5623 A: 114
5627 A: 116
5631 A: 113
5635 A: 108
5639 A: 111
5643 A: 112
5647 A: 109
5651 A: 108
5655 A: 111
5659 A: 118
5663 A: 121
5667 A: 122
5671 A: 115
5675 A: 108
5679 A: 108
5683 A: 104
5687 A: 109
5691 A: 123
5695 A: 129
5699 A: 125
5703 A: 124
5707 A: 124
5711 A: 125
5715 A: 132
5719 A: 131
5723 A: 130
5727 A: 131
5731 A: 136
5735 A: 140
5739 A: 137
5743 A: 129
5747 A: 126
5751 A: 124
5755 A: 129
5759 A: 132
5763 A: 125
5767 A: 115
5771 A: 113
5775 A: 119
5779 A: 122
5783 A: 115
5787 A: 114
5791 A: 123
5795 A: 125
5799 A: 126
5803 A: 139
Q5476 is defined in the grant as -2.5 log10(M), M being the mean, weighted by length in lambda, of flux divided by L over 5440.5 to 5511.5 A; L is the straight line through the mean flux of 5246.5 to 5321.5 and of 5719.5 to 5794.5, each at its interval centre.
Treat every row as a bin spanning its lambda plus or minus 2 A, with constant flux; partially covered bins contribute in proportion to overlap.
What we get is 0.16 mag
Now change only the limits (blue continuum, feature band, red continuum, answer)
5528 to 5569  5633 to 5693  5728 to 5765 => 0.064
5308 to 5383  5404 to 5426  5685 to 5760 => -0.062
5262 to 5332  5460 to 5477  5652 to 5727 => 0.198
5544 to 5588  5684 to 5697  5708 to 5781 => 0.008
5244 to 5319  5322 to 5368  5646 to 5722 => 0.042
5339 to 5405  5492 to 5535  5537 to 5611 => -0.079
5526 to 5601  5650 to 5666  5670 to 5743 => 0.010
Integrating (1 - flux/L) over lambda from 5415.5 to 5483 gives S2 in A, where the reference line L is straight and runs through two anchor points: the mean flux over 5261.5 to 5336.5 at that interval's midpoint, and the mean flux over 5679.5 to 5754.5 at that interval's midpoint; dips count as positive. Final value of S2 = 7.87 A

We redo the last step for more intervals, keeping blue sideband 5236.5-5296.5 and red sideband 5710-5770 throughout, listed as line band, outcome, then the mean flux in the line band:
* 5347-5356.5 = 0.9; 81.1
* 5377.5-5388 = 1.7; 78.4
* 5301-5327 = 2.9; 76.6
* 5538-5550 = 1.2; 98.6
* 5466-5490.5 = 7.0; 73.6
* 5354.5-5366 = 0.5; 87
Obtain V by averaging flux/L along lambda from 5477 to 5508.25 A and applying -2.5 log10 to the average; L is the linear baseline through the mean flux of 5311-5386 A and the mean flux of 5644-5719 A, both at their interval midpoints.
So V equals 0.14 mag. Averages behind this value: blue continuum 82.2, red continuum 118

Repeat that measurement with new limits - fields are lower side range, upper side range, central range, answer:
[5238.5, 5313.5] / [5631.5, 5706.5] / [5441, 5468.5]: 0.13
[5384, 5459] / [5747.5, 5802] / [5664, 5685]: 0.01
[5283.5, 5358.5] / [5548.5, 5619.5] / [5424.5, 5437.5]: -0.03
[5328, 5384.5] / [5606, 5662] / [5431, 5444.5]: 0.08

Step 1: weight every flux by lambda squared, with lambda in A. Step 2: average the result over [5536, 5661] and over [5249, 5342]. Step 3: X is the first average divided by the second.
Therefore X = 1.5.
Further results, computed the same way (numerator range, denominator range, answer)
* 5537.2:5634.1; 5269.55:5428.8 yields 1.32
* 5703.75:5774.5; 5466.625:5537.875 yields 1.50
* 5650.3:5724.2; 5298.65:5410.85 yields 1.61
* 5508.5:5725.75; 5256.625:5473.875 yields 1.43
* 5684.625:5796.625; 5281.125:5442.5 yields 1.69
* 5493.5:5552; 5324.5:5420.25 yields 1.25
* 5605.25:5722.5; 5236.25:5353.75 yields 1.63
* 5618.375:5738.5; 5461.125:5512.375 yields 1.50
